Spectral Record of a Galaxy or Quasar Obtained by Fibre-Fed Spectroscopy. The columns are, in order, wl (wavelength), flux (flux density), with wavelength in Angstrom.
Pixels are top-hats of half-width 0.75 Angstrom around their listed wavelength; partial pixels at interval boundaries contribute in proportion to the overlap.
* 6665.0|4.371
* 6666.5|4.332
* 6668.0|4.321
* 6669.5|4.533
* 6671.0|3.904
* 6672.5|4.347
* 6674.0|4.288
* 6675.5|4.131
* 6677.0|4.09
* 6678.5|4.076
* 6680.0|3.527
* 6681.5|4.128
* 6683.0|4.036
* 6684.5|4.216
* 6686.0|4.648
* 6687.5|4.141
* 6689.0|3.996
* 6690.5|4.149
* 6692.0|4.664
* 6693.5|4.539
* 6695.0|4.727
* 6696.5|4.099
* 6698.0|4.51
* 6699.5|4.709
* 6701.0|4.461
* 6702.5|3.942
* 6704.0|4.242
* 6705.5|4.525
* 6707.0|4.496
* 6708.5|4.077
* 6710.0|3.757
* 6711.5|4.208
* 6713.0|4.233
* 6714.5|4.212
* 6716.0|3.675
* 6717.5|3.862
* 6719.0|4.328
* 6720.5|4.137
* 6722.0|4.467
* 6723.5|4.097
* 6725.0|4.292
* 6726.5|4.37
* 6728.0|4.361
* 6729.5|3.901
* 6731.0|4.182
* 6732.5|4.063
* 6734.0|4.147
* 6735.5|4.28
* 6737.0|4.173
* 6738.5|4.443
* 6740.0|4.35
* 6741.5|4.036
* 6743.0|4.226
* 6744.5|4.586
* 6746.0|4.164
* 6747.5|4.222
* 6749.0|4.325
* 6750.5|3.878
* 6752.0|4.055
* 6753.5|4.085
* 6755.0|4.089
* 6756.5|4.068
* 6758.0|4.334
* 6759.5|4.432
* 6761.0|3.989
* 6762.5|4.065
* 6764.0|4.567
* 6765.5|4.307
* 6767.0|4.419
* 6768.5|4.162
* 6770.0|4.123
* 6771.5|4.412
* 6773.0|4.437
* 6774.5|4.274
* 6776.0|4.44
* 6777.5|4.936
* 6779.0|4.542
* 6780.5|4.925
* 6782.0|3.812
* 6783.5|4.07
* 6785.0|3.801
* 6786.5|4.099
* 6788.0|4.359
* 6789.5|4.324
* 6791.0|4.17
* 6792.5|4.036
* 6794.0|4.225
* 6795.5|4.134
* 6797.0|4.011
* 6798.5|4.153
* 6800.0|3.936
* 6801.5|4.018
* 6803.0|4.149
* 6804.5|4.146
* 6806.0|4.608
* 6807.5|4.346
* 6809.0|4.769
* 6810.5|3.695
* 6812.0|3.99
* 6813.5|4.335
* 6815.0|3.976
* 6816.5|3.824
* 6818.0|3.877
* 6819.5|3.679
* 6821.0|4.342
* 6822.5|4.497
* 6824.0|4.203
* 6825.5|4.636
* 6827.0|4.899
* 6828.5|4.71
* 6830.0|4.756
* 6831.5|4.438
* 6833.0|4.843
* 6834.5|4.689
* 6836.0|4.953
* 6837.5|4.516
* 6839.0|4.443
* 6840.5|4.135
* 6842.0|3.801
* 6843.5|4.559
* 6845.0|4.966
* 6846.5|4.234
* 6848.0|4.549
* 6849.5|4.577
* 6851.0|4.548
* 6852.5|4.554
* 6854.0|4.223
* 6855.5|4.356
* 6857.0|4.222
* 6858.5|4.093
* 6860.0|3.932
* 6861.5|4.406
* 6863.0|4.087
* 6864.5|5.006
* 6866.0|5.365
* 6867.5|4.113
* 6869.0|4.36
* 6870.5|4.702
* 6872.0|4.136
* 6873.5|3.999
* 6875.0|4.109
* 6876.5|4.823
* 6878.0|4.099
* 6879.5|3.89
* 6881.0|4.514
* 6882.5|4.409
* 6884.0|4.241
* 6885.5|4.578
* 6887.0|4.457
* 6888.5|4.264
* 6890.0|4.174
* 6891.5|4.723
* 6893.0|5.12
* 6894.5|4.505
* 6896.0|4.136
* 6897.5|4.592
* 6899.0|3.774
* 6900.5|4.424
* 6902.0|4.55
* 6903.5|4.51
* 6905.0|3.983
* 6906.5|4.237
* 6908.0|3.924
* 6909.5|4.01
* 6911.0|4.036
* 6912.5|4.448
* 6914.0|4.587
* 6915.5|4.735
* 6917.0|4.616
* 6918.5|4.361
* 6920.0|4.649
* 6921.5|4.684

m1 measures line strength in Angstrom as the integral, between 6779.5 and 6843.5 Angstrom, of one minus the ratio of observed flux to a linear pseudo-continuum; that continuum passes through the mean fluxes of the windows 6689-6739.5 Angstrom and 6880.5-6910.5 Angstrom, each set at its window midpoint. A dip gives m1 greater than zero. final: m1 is 0.5 Angstrom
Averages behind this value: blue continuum 4.25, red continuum 4.35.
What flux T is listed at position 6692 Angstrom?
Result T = 4.664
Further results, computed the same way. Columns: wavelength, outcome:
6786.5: 4.099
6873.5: 3.999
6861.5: 4.406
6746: 4.164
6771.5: 4.412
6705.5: 4.525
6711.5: 4.208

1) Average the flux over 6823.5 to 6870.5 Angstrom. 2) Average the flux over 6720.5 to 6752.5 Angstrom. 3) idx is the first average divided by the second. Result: 1.07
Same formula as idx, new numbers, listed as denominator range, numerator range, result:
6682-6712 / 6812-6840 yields 1.02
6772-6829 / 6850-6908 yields 1.03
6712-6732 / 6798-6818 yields 0.99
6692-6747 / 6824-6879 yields 1.05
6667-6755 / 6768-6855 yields 1.03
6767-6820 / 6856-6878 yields 1.04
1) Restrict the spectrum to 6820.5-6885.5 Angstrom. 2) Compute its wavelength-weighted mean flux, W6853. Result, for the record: 4.44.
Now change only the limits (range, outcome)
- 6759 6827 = 4.23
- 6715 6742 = 4.18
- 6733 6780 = 4.28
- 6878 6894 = 4.42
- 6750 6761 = 4.13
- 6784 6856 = 4.31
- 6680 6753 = 4.23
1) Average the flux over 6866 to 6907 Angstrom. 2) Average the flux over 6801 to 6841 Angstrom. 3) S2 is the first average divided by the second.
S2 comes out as 1.0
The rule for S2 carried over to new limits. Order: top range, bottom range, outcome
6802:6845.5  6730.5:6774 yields 1.03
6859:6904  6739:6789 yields 1.03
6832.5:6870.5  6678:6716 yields 1.05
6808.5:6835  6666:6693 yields 1.03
